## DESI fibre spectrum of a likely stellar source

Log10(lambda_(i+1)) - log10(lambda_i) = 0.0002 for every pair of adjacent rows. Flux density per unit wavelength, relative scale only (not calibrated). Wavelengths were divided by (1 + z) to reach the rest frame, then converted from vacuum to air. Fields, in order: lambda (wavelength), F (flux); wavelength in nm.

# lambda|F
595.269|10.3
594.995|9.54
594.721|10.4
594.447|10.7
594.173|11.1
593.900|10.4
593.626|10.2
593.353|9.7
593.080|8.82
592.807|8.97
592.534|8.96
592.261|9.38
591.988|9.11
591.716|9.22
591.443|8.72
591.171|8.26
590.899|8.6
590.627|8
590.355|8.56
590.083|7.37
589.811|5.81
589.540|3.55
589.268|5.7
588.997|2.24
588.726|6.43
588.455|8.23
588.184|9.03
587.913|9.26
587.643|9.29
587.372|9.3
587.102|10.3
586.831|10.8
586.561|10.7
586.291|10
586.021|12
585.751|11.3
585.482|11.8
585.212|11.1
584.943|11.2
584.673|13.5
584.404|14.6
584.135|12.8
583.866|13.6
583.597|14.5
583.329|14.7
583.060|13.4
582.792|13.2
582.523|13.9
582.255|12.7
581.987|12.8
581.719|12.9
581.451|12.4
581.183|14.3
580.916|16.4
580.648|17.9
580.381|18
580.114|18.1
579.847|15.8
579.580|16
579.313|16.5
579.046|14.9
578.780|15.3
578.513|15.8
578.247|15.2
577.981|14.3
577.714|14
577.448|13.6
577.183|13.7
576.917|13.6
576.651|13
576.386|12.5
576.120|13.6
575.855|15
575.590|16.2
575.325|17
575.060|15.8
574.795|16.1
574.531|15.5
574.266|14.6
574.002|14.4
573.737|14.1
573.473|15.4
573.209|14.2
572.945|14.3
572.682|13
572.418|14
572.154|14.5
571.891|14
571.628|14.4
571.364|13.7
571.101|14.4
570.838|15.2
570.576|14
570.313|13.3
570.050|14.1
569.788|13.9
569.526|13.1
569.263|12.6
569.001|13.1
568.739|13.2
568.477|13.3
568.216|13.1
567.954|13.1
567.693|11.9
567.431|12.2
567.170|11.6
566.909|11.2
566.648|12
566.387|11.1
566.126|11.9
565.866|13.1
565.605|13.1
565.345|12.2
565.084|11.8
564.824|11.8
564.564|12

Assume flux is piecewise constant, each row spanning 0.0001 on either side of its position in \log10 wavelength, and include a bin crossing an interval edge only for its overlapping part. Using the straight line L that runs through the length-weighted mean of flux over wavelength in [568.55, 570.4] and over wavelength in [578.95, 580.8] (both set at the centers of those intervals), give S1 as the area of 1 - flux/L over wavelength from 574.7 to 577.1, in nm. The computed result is 0.112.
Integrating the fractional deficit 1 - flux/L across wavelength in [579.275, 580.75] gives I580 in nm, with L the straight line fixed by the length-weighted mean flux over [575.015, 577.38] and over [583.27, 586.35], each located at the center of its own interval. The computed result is -0.375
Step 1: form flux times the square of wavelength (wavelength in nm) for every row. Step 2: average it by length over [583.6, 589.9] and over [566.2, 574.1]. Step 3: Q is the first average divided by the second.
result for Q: 0.77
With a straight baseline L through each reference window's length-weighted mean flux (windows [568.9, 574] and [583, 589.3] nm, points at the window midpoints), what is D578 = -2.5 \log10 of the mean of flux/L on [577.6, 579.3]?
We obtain -0.21 mag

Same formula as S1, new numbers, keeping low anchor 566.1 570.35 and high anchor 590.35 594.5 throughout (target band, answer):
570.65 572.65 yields -0.342 nm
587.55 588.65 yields 0.121 nm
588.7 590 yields 0.669 nm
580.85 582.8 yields -0.497 nm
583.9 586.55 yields -0.447 nm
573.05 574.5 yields -0.334 nm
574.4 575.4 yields -0.371 nm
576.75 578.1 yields -0.291 nm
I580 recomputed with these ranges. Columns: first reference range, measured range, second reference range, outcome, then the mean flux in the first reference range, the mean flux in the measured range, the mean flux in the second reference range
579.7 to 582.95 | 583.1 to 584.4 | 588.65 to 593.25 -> -0.09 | 14.9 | 13.9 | 7.55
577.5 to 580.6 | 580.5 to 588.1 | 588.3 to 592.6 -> -0.36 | 15.8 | 12.5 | 7.37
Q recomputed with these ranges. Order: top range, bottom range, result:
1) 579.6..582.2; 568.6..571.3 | 1.16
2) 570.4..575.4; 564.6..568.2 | 1.24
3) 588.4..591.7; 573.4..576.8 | 0.49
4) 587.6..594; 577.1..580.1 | 0.55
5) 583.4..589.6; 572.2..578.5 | 0.73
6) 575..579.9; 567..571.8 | 1.14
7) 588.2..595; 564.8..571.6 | 0.70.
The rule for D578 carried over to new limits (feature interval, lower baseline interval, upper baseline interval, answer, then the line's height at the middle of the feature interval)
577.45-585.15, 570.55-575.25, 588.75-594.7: -0.23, 11.8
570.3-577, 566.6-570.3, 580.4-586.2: -0.12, 13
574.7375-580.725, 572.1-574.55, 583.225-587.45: -0.14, 13.5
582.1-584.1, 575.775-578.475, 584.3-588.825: -0.16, 11.8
